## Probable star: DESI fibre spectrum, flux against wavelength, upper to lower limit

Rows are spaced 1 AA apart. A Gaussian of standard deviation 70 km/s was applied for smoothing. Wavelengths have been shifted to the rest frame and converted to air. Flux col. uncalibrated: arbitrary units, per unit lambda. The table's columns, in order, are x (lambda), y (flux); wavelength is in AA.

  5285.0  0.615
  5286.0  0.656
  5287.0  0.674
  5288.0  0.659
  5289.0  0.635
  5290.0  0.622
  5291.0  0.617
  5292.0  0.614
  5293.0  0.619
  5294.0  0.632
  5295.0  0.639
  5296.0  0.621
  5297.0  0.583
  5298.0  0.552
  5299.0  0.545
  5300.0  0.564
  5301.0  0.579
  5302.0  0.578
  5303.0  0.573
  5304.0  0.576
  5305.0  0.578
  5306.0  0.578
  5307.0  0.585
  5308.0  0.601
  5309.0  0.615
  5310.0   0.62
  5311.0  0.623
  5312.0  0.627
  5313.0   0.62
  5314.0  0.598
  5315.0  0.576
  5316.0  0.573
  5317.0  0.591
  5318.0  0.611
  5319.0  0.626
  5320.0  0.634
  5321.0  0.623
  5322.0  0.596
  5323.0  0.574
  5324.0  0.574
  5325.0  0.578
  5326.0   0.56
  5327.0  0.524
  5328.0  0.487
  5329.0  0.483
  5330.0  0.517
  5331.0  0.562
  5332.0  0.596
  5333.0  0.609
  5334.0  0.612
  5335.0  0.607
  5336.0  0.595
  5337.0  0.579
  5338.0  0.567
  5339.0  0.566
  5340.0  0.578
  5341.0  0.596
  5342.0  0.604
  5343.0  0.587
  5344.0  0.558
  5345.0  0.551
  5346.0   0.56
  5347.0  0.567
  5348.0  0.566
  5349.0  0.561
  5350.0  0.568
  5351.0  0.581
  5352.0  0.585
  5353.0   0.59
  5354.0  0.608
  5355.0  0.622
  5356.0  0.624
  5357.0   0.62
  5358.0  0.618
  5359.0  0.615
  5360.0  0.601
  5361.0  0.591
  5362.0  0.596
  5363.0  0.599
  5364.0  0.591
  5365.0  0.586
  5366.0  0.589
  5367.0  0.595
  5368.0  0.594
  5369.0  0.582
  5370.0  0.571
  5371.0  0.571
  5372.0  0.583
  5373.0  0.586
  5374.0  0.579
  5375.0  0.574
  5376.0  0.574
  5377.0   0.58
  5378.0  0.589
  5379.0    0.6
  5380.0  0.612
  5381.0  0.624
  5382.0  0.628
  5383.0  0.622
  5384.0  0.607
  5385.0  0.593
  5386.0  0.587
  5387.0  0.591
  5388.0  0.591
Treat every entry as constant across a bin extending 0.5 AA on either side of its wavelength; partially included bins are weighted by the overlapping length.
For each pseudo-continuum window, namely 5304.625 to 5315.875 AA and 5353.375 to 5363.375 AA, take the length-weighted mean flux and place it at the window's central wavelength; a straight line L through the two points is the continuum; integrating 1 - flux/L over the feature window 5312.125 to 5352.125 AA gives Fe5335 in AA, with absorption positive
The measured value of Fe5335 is 1.8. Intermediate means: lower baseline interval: 0.601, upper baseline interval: 0.609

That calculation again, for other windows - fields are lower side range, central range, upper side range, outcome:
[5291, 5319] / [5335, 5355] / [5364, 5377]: 0.29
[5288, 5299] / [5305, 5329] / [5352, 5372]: 0.74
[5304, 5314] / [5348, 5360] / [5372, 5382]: -0.04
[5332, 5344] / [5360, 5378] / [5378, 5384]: 0.65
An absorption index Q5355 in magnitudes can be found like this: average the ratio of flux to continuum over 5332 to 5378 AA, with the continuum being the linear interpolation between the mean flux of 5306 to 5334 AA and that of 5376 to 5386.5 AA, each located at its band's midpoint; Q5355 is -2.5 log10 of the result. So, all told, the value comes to 0.01 mag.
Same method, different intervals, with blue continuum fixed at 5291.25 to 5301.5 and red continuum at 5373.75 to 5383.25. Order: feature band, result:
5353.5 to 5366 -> -0.01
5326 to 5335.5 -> 0.08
